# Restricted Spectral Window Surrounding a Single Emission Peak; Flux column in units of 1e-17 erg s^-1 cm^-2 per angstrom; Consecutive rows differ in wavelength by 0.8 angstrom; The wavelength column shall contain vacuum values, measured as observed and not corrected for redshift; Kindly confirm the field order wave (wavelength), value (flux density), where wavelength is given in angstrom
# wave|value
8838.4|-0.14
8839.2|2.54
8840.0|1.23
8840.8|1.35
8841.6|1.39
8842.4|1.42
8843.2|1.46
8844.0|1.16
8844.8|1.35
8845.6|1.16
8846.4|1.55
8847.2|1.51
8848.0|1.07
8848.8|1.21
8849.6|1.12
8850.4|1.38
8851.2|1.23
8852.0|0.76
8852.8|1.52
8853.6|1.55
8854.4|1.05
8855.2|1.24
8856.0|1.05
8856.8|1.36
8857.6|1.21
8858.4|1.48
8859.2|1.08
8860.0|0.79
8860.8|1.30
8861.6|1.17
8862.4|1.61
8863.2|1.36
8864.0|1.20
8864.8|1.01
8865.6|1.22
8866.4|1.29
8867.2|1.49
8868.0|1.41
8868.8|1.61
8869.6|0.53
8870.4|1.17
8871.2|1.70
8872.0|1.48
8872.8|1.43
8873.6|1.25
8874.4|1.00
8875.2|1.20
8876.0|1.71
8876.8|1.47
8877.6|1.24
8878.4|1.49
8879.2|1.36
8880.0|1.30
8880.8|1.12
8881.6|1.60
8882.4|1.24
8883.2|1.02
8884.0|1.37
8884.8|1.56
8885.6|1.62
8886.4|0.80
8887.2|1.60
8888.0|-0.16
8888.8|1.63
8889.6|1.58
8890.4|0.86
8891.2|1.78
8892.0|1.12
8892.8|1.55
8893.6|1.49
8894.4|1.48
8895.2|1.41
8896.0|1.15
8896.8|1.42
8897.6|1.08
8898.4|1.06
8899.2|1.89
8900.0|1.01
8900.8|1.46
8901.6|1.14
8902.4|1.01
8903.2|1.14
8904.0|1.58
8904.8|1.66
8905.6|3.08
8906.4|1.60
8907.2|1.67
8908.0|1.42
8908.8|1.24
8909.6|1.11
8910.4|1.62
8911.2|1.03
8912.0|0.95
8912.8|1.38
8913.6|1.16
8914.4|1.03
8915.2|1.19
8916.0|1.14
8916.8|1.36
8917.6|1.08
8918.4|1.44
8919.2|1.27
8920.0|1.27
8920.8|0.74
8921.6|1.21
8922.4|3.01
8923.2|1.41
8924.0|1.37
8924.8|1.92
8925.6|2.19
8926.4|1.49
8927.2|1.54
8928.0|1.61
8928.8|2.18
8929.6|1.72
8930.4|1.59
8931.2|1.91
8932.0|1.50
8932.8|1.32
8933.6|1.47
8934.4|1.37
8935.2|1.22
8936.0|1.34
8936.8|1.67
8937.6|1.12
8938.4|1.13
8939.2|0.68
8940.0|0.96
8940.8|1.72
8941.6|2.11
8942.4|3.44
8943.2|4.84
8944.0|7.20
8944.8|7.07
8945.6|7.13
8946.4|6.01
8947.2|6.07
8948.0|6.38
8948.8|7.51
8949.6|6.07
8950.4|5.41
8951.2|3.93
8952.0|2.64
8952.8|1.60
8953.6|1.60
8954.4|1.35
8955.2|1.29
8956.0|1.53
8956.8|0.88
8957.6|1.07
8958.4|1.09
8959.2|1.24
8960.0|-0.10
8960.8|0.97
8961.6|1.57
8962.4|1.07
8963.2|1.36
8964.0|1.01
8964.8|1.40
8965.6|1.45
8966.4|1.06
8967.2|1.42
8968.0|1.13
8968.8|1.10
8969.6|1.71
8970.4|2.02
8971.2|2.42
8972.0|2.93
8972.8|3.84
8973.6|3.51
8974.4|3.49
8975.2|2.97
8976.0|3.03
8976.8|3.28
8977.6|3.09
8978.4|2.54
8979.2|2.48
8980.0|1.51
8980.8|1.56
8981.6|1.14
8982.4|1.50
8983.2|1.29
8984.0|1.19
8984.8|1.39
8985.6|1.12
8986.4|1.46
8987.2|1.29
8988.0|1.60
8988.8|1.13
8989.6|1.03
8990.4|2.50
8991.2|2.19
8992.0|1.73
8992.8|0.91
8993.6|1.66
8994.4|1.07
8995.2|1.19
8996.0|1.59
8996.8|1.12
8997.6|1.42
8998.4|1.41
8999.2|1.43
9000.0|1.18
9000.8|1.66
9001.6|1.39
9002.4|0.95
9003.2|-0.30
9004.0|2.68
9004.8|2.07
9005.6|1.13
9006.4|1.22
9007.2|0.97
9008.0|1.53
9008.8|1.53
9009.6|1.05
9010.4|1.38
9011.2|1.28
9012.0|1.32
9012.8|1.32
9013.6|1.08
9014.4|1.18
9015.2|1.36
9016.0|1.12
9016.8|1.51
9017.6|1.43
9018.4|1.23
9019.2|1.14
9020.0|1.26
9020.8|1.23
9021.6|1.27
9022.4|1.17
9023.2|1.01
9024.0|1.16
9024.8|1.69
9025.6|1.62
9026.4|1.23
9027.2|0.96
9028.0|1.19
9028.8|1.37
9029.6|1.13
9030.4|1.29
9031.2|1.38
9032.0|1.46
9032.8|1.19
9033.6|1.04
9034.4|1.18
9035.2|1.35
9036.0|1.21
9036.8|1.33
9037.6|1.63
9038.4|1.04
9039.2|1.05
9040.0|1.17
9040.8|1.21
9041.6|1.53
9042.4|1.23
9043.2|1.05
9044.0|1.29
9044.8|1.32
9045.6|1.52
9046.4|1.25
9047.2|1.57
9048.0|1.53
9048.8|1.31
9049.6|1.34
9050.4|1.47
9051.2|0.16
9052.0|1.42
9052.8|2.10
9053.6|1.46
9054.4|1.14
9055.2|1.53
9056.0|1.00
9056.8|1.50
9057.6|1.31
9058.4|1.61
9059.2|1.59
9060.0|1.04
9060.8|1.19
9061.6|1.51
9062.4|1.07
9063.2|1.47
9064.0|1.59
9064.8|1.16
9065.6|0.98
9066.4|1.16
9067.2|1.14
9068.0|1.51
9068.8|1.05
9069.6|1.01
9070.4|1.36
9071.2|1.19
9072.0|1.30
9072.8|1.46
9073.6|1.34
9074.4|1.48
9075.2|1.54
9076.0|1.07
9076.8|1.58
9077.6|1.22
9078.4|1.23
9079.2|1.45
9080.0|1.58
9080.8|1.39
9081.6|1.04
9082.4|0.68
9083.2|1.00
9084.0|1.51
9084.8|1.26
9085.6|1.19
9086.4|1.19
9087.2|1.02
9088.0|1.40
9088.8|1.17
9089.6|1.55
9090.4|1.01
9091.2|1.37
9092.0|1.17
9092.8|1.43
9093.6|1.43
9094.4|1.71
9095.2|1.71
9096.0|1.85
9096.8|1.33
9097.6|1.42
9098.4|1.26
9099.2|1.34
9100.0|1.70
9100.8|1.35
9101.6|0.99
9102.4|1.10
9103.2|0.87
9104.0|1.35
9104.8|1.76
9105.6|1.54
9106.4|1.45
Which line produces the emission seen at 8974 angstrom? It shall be [N II] 6583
